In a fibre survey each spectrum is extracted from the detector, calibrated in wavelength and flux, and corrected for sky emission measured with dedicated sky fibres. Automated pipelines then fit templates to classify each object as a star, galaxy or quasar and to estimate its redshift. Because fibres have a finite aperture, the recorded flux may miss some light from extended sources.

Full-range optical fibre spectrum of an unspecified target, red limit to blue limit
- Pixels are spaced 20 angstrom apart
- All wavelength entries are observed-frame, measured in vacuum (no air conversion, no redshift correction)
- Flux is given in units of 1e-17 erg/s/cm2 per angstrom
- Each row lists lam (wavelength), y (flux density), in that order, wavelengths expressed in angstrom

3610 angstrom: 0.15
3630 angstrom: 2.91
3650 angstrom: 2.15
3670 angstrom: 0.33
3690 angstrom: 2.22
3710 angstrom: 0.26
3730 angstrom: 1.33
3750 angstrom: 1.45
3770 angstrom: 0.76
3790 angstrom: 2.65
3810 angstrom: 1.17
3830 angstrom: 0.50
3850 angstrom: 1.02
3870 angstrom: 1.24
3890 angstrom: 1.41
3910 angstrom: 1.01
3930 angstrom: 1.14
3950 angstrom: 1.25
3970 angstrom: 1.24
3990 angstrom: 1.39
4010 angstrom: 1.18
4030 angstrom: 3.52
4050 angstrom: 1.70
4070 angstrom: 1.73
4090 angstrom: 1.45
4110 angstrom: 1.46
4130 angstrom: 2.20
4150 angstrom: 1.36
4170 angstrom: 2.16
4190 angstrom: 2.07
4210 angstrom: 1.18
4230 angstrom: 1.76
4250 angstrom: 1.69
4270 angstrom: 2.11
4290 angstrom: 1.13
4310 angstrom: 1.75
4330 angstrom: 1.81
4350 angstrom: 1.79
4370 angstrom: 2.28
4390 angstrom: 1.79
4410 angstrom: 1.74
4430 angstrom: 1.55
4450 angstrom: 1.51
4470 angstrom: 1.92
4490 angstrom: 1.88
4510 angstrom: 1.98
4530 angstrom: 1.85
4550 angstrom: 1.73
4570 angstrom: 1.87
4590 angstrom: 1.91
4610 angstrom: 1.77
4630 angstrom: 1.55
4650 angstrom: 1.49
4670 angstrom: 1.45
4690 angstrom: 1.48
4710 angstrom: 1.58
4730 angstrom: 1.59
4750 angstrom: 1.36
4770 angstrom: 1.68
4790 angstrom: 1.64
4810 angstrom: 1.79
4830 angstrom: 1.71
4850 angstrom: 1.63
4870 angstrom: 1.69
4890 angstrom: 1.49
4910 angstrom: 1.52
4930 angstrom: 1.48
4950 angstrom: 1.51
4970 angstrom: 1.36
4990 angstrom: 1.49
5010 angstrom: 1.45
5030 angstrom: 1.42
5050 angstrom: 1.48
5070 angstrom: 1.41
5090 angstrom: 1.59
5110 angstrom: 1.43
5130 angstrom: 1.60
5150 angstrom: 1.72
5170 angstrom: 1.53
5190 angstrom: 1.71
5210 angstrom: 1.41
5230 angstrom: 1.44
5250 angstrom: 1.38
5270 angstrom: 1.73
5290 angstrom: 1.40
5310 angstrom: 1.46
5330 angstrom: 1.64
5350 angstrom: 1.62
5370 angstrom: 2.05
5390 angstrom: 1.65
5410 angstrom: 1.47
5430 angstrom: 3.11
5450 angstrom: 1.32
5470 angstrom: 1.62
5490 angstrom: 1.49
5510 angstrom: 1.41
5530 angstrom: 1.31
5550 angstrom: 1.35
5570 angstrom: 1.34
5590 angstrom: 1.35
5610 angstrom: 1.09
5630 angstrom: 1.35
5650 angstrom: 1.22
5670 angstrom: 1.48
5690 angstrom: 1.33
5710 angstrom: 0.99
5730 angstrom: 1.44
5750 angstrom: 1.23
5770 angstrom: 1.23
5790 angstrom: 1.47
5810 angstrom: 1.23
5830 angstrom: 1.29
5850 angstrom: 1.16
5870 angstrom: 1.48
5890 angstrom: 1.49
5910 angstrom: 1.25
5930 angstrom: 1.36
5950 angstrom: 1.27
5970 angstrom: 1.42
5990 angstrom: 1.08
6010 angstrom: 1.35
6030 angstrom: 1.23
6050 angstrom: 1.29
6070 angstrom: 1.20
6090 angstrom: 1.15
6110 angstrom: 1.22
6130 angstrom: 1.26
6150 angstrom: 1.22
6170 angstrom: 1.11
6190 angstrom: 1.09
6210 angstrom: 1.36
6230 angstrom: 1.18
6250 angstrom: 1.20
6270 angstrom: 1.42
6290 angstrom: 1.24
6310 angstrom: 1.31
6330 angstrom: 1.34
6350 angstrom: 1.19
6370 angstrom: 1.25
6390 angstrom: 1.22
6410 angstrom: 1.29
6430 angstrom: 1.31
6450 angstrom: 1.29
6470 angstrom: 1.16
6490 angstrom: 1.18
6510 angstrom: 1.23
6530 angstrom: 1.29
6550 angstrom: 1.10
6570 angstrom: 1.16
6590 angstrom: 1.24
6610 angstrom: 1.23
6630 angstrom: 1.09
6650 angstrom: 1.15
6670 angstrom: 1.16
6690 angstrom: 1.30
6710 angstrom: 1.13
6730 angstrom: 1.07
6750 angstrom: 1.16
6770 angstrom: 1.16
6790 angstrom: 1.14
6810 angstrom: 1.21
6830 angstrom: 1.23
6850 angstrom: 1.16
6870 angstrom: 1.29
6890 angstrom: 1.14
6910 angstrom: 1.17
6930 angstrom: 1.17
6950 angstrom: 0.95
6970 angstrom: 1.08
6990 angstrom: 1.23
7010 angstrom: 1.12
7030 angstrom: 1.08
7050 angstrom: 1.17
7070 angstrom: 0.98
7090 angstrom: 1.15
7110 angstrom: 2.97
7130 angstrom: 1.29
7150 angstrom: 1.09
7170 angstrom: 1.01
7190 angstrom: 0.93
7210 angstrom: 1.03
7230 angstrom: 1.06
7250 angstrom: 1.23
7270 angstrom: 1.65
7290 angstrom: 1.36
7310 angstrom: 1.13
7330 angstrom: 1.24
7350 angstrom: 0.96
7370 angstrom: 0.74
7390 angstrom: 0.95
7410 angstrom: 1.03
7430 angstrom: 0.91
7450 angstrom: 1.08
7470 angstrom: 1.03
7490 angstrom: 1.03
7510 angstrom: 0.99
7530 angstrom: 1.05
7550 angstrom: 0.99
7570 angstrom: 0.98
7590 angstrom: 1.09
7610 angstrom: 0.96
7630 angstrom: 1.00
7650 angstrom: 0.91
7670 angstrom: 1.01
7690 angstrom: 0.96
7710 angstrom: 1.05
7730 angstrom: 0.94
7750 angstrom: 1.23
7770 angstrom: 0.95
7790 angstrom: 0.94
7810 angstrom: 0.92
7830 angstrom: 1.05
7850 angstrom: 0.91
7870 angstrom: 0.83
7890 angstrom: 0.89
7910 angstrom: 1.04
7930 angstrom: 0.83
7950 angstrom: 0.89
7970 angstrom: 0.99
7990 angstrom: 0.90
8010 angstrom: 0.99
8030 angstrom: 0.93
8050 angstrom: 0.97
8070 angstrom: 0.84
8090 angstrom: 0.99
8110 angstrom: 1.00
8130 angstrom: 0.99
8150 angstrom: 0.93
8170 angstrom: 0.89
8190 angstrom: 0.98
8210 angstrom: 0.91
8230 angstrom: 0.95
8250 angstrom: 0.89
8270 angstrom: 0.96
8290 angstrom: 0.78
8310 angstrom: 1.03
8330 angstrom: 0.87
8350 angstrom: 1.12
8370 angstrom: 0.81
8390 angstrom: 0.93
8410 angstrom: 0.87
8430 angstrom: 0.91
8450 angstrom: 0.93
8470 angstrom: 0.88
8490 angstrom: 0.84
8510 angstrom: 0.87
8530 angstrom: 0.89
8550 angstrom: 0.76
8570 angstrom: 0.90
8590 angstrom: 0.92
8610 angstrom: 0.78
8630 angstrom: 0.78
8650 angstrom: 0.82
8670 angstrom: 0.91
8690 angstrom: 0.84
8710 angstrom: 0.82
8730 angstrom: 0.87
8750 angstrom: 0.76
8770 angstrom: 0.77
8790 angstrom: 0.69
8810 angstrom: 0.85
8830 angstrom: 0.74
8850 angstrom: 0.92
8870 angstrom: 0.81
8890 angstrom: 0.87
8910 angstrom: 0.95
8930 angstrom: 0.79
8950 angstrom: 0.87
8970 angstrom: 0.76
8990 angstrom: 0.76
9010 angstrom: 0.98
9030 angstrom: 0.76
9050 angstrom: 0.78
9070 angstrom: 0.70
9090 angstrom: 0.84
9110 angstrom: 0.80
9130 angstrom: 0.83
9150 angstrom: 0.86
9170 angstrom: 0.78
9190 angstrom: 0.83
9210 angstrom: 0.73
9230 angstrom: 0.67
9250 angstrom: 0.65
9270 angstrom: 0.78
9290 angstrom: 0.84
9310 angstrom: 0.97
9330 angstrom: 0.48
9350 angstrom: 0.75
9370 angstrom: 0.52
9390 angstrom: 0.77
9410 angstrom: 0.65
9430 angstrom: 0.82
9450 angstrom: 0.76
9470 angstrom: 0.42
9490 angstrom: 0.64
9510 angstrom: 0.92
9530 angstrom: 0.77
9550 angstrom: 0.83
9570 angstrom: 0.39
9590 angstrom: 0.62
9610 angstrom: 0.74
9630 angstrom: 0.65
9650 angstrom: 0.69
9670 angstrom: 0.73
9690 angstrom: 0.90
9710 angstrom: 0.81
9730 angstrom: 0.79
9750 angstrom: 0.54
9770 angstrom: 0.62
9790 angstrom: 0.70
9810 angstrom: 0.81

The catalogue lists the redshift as 0.083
